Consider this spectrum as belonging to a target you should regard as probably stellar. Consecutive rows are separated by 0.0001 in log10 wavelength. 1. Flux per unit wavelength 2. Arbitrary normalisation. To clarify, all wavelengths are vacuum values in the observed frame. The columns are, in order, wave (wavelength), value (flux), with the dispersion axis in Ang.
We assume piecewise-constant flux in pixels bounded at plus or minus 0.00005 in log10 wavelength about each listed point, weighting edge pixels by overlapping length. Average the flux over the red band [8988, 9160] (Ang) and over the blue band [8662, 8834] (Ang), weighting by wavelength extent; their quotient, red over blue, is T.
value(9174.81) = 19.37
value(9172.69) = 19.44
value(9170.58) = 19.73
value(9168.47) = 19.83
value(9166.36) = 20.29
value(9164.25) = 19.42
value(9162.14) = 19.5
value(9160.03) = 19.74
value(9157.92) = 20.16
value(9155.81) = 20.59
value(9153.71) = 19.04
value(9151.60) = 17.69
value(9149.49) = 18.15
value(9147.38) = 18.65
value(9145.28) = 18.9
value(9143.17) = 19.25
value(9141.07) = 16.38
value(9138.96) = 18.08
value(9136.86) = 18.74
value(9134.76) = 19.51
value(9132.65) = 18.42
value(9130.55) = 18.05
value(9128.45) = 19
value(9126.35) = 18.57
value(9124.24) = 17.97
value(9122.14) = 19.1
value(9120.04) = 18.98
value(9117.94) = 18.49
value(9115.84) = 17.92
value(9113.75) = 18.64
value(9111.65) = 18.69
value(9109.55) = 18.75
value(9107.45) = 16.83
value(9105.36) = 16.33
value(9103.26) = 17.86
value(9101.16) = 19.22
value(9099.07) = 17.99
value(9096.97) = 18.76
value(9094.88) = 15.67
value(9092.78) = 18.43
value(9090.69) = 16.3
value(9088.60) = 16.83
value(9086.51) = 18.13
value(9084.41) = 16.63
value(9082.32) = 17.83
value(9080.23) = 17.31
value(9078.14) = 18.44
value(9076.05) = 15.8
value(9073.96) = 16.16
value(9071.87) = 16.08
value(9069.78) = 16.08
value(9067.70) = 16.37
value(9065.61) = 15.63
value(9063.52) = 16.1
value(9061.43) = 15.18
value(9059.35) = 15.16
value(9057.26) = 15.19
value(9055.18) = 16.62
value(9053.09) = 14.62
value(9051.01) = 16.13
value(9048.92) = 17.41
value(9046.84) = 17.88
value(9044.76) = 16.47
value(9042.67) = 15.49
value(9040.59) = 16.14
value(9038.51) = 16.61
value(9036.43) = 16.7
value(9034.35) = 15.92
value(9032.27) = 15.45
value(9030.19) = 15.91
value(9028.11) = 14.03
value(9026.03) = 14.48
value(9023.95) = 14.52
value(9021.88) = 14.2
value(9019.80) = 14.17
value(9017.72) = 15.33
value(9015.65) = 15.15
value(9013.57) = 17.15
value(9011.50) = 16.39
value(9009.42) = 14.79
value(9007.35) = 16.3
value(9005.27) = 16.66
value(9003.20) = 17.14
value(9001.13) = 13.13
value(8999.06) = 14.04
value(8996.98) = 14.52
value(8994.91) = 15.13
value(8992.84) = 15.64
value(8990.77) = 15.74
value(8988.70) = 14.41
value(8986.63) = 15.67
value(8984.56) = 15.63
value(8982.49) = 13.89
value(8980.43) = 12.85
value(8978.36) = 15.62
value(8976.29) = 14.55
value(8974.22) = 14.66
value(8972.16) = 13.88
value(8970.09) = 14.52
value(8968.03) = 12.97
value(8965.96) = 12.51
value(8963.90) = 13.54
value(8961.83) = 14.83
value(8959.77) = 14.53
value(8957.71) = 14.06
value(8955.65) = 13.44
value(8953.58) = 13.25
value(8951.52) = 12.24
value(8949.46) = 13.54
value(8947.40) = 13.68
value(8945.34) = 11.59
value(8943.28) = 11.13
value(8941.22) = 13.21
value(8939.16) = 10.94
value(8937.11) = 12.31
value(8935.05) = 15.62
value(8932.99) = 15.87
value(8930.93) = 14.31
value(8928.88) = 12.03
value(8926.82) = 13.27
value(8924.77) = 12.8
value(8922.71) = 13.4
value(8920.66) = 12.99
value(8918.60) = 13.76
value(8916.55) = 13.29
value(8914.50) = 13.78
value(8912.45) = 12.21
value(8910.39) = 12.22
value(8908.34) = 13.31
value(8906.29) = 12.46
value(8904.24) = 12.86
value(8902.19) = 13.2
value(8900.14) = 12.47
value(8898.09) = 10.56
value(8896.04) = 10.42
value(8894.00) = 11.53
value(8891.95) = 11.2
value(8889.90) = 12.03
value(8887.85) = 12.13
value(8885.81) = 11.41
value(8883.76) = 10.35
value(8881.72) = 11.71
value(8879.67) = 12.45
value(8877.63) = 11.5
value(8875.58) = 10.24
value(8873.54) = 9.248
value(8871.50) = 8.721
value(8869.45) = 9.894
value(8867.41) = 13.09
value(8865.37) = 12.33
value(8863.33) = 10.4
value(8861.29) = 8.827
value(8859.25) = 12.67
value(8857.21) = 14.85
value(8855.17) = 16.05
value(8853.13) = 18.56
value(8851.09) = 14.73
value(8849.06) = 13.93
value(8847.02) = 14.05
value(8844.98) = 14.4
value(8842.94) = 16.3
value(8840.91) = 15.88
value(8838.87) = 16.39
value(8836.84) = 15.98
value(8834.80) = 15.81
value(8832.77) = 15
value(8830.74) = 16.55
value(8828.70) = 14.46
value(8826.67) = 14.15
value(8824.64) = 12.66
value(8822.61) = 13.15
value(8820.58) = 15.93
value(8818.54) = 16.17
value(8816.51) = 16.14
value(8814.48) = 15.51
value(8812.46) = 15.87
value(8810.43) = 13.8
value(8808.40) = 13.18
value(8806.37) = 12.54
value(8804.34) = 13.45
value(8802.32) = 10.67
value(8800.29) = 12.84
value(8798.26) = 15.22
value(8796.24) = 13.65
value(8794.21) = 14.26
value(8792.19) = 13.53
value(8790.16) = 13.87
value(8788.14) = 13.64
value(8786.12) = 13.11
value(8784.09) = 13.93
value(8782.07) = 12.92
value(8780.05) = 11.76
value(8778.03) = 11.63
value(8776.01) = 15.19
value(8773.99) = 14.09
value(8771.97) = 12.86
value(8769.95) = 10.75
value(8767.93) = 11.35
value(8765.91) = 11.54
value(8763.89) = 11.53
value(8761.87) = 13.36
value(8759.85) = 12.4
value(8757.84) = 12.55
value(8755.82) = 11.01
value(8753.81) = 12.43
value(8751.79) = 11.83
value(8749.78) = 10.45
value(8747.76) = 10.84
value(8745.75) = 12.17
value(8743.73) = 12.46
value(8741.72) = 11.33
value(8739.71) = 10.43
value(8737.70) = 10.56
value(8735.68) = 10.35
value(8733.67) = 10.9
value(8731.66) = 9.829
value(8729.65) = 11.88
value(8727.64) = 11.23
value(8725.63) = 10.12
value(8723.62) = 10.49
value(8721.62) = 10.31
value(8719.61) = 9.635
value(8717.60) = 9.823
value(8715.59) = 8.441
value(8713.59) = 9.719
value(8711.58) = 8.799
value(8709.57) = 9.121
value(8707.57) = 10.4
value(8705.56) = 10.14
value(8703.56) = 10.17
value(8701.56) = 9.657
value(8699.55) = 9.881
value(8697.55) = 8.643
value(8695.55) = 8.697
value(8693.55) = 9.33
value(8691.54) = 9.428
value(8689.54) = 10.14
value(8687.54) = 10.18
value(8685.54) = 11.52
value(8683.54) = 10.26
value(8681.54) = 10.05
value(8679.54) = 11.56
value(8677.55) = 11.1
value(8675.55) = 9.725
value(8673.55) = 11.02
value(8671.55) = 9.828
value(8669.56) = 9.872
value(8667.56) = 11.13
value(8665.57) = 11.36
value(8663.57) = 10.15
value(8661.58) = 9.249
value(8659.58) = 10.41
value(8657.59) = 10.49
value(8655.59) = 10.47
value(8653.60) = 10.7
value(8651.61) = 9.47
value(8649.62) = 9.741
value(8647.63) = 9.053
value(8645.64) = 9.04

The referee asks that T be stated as 1.43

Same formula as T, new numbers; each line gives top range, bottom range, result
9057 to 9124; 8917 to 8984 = 1.28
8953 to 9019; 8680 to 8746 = 1.45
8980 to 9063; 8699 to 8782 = 1.40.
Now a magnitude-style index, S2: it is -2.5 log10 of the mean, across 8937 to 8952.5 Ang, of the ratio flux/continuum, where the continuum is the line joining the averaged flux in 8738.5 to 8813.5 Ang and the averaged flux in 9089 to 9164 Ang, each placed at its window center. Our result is 0.24 mag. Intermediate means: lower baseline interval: 12.7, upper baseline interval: 18.4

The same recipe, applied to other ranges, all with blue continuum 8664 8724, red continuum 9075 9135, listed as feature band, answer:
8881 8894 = 0.196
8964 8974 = 0.130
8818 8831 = -0.163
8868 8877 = 0.346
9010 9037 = 0.072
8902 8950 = 0.111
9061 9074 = 0.082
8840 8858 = -0.186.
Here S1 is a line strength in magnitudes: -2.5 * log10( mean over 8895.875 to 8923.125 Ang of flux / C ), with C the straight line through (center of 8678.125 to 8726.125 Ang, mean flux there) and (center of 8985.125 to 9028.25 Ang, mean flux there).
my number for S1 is 0.067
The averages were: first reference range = 9.86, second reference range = 15.2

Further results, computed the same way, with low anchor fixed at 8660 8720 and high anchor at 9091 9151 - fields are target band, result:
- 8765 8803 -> -0.108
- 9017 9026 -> 0.127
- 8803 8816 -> -0.148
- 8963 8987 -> 0.094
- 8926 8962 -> 0.120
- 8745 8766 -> -0.057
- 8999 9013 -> 0.026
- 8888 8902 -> 0.204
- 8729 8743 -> 0.009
